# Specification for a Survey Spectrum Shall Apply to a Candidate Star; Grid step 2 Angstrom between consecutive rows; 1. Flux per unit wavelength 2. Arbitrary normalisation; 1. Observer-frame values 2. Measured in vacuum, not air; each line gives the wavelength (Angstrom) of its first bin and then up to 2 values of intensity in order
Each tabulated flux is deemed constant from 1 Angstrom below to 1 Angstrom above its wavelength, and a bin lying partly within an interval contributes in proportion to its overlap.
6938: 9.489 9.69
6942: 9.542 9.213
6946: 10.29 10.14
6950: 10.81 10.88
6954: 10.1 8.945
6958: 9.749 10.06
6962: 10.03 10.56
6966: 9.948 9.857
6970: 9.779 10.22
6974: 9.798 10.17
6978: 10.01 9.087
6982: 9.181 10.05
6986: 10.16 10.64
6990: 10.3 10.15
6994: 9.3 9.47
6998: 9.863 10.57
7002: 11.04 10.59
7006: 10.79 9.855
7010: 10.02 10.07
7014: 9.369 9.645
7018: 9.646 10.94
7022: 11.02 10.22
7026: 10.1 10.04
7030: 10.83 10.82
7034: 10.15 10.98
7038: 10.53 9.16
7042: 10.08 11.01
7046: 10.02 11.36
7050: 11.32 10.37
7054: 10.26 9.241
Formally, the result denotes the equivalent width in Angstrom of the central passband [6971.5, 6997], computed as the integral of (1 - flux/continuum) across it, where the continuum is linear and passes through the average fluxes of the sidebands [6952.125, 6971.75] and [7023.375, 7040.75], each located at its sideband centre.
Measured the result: 0.5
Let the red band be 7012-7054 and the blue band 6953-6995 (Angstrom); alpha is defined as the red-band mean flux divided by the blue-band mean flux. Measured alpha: 1.0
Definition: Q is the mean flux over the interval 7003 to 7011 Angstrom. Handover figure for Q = 10.3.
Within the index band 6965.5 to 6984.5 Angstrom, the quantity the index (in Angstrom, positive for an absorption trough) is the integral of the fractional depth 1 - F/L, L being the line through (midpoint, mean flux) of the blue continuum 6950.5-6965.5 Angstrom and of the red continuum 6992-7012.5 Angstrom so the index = 0.57 Angstrom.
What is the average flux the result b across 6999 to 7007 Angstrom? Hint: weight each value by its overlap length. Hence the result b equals 10.7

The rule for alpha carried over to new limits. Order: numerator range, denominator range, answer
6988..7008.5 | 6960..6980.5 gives 1.03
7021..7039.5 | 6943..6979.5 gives 1.05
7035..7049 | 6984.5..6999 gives 1.05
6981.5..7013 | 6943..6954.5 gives 0.99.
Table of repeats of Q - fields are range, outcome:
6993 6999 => 9.54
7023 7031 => 10.3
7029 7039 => 10.7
